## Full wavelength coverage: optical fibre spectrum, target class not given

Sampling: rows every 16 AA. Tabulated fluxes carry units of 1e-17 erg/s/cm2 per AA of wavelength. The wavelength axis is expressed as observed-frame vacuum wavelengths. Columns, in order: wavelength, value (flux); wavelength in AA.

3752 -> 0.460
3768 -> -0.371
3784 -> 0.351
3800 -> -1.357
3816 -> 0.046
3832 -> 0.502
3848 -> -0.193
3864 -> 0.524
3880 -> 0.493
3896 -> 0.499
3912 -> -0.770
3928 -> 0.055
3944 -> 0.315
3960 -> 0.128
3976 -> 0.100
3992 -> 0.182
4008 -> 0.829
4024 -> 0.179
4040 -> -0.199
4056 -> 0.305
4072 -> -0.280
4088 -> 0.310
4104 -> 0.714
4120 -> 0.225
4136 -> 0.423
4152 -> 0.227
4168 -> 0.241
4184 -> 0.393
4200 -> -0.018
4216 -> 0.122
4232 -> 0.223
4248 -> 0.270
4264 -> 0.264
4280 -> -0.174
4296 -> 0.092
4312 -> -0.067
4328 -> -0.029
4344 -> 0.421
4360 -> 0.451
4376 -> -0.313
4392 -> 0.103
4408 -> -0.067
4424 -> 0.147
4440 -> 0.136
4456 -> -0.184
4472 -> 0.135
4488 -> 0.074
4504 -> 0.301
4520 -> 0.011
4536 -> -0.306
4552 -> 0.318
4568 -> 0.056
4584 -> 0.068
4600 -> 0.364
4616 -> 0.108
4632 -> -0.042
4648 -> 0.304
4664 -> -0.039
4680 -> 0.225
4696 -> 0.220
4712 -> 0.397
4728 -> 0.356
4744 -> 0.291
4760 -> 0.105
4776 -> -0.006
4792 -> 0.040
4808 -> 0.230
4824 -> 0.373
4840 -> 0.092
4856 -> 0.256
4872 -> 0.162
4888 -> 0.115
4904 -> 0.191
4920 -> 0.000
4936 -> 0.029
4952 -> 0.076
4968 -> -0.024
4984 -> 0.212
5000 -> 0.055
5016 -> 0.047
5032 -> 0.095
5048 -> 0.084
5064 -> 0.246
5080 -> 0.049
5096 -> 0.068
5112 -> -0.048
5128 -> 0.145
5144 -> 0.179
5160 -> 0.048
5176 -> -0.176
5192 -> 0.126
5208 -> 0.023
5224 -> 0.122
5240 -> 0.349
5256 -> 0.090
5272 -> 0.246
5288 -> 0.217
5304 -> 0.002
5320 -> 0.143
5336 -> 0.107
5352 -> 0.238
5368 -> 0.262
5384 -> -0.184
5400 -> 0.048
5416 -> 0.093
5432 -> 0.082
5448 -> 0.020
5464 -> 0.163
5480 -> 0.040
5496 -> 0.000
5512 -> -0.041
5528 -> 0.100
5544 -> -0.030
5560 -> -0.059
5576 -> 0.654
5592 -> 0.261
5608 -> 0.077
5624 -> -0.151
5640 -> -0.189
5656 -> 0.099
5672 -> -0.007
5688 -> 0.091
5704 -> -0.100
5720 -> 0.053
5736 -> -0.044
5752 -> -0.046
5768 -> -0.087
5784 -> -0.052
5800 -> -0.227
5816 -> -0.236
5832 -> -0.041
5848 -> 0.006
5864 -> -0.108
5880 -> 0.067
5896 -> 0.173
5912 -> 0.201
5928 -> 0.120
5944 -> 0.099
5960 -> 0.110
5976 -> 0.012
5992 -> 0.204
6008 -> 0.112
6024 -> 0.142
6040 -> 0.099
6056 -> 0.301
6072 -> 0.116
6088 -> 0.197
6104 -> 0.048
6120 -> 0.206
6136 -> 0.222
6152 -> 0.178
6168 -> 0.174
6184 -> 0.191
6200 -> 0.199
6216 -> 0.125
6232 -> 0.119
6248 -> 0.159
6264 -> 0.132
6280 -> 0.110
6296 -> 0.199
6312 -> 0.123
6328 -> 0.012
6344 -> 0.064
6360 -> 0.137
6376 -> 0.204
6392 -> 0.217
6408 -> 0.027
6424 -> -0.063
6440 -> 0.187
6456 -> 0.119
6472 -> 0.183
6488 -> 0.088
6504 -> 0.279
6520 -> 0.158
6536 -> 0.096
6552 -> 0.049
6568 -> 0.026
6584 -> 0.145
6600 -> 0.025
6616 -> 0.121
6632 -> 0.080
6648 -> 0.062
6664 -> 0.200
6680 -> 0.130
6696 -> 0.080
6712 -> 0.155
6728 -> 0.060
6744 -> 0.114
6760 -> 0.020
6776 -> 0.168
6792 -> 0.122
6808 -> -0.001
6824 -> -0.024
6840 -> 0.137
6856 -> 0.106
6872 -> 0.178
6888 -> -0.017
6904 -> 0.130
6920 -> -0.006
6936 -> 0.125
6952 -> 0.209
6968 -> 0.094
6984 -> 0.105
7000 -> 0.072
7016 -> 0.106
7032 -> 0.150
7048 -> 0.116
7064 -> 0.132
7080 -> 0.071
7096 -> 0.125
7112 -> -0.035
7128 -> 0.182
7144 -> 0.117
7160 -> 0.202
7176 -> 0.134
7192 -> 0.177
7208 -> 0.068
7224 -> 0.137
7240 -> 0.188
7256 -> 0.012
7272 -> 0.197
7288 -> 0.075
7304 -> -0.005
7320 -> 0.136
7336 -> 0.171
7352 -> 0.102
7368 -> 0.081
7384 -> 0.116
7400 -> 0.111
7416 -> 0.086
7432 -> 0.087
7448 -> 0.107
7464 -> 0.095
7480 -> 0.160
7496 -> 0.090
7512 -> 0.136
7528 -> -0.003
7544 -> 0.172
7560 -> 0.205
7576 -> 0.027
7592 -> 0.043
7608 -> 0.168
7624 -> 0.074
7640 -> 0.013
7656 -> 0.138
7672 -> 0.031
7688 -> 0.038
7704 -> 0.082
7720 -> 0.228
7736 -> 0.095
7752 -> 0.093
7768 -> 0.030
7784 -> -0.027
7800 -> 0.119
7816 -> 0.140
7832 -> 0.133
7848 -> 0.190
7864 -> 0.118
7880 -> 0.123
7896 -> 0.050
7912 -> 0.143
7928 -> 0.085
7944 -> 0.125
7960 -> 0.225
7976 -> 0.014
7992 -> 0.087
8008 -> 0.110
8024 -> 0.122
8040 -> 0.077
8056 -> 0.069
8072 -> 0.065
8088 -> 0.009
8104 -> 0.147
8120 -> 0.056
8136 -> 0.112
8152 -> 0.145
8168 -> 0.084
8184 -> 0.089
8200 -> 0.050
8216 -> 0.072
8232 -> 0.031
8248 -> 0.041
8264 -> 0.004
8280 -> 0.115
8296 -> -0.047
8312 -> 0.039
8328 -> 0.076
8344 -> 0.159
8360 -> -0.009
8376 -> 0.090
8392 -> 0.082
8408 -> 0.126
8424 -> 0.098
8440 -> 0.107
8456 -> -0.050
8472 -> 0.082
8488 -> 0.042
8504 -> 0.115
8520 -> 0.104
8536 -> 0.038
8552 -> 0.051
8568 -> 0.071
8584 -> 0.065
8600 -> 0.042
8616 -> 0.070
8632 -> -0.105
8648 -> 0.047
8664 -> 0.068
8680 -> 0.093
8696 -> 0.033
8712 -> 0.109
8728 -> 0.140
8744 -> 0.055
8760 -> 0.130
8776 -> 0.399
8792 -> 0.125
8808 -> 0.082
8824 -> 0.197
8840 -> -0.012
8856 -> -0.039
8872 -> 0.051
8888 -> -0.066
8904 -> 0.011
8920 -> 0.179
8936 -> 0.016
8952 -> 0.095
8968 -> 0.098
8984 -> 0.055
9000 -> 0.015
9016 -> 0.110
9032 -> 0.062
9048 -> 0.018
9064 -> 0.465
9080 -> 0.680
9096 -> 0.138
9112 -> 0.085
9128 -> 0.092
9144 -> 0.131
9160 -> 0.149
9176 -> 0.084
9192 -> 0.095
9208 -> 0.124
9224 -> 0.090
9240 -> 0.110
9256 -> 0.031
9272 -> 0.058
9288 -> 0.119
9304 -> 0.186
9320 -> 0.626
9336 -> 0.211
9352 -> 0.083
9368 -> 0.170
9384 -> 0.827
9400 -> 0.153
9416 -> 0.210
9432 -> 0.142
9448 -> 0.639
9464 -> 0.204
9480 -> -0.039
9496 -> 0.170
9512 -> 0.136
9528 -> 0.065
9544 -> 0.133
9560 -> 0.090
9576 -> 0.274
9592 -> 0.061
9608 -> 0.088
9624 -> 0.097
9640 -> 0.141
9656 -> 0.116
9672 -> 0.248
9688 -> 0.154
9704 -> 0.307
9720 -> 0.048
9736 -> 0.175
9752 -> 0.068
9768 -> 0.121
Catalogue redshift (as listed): 1.433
